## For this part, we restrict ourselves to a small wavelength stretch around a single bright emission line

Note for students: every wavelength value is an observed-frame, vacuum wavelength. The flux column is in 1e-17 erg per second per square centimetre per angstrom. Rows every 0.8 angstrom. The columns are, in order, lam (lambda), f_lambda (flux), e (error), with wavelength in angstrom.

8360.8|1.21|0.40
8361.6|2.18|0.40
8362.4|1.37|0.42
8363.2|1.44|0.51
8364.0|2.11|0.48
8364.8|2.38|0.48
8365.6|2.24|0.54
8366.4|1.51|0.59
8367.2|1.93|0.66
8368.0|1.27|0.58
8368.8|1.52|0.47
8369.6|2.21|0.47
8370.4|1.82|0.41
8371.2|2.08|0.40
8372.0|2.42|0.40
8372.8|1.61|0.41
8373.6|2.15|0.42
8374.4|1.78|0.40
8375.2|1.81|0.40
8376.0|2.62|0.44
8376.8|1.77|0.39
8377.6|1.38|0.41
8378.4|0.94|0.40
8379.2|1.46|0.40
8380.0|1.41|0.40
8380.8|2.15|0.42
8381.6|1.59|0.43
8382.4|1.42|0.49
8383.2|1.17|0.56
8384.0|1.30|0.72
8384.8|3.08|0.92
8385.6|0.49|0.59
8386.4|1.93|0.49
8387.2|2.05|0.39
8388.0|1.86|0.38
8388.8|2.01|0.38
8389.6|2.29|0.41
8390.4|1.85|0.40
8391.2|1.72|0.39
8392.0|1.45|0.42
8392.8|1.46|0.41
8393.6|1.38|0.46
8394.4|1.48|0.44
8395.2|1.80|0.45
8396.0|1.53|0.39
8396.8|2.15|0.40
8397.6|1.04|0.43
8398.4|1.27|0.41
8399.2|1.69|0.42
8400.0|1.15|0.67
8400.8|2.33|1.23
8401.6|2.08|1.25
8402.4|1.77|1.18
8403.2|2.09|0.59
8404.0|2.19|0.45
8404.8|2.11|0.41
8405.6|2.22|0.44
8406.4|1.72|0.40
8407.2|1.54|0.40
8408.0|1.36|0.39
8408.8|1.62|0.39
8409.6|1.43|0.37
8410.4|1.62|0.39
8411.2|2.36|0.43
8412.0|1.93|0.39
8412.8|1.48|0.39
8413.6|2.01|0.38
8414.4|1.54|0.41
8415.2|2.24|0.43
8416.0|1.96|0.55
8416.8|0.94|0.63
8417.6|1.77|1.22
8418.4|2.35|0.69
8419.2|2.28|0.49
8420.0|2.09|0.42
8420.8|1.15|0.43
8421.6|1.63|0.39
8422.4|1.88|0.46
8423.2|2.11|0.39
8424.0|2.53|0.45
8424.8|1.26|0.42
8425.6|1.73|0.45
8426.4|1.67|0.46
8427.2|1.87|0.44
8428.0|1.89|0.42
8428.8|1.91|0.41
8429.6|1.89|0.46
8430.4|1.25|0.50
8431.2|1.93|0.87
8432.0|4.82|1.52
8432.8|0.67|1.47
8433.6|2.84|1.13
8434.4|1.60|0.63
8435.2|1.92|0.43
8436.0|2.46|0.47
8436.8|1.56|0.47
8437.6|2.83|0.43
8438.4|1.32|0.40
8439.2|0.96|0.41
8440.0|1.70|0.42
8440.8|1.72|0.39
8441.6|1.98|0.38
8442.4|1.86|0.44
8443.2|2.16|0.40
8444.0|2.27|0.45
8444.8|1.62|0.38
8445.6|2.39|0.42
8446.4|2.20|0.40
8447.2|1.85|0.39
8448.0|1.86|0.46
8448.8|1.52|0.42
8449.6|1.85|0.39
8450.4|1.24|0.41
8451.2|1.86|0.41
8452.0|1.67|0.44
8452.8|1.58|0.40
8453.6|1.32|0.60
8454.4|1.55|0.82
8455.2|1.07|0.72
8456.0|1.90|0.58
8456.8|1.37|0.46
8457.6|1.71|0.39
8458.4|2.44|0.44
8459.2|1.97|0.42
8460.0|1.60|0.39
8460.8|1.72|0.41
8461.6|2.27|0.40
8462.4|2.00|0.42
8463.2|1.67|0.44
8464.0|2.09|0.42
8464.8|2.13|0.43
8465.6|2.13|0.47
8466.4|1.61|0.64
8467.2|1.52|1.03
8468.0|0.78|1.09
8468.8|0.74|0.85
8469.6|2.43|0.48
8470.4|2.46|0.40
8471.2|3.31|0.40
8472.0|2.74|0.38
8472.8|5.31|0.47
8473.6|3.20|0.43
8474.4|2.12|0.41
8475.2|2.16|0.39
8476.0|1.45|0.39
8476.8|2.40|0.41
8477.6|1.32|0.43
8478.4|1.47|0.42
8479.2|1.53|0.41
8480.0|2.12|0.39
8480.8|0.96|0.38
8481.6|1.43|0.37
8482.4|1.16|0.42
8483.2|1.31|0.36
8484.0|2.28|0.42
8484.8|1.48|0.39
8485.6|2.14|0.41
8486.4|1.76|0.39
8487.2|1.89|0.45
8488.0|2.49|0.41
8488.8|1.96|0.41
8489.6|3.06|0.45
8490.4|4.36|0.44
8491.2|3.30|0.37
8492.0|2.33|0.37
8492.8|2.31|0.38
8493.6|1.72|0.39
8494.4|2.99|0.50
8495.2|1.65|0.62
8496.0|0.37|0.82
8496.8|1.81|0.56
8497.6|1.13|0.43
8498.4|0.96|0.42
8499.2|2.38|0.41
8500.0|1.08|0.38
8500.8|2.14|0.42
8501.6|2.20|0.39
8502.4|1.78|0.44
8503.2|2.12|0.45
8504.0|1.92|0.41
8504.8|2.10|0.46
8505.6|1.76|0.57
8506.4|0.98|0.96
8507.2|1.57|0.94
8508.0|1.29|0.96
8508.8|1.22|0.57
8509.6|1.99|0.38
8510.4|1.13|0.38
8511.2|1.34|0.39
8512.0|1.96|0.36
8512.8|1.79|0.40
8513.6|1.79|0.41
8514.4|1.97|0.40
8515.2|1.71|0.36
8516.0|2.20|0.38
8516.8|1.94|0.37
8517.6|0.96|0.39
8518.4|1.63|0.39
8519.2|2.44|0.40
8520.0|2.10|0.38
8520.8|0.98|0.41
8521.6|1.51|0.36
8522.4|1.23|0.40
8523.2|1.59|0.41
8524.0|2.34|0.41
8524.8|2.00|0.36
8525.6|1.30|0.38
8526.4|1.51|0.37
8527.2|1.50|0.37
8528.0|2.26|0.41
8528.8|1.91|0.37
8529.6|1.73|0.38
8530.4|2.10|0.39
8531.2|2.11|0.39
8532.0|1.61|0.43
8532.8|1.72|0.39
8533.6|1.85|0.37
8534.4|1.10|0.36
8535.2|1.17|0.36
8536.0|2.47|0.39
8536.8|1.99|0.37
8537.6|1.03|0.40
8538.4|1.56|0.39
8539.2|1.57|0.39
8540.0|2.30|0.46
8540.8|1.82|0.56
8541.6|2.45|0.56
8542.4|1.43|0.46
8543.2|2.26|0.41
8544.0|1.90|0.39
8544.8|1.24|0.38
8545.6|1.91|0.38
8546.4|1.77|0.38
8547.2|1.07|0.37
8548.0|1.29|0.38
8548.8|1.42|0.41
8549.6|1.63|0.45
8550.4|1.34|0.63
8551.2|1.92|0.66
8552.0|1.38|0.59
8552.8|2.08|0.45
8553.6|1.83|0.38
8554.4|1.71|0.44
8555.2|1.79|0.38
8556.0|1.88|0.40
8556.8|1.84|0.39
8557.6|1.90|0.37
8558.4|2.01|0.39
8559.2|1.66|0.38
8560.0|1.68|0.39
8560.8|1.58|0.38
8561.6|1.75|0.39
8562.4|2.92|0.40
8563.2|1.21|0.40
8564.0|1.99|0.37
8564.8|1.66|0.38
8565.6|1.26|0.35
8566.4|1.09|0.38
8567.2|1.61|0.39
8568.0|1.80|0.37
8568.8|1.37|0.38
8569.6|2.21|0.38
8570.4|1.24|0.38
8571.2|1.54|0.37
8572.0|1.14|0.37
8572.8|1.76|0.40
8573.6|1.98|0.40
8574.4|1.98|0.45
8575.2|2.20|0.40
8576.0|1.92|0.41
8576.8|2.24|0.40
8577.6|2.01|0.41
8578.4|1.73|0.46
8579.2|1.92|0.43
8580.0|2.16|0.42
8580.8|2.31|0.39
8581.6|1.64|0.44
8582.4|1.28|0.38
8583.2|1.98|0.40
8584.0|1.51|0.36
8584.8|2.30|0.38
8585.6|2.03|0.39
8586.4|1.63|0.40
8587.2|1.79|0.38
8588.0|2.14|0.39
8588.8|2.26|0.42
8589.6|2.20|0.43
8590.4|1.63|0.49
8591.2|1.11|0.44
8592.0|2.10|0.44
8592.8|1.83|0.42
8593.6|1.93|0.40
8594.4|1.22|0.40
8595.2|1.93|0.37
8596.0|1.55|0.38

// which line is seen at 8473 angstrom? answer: [S II]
